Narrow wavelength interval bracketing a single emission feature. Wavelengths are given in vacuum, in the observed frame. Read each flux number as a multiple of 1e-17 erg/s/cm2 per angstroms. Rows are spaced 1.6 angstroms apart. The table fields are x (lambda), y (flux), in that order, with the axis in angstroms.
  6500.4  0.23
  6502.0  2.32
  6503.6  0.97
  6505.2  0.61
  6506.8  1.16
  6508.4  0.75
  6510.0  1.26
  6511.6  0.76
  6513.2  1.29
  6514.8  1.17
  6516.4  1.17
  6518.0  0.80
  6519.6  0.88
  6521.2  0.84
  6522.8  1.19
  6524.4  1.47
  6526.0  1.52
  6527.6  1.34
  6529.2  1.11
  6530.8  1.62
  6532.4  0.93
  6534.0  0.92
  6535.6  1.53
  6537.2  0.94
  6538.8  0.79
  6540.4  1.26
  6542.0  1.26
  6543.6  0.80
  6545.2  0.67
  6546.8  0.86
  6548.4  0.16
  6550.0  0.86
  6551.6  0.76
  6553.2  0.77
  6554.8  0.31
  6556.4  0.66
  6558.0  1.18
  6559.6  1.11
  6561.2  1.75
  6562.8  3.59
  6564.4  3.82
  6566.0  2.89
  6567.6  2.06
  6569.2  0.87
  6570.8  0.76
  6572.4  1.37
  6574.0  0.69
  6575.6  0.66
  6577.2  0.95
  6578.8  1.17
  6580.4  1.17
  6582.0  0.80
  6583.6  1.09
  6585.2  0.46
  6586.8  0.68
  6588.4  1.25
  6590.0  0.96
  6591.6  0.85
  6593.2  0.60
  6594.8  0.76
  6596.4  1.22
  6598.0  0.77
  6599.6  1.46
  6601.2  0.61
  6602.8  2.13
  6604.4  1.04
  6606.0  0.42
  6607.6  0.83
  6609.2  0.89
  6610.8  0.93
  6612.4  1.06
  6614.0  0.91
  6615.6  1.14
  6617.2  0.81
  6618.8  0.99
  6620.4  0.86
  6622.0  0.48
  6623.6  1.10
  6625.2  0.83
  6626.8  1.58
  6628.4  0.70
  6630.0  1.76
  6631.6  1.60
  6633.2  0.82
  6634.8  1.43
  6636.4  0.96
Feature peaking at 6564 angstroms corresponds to H-beta 4861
